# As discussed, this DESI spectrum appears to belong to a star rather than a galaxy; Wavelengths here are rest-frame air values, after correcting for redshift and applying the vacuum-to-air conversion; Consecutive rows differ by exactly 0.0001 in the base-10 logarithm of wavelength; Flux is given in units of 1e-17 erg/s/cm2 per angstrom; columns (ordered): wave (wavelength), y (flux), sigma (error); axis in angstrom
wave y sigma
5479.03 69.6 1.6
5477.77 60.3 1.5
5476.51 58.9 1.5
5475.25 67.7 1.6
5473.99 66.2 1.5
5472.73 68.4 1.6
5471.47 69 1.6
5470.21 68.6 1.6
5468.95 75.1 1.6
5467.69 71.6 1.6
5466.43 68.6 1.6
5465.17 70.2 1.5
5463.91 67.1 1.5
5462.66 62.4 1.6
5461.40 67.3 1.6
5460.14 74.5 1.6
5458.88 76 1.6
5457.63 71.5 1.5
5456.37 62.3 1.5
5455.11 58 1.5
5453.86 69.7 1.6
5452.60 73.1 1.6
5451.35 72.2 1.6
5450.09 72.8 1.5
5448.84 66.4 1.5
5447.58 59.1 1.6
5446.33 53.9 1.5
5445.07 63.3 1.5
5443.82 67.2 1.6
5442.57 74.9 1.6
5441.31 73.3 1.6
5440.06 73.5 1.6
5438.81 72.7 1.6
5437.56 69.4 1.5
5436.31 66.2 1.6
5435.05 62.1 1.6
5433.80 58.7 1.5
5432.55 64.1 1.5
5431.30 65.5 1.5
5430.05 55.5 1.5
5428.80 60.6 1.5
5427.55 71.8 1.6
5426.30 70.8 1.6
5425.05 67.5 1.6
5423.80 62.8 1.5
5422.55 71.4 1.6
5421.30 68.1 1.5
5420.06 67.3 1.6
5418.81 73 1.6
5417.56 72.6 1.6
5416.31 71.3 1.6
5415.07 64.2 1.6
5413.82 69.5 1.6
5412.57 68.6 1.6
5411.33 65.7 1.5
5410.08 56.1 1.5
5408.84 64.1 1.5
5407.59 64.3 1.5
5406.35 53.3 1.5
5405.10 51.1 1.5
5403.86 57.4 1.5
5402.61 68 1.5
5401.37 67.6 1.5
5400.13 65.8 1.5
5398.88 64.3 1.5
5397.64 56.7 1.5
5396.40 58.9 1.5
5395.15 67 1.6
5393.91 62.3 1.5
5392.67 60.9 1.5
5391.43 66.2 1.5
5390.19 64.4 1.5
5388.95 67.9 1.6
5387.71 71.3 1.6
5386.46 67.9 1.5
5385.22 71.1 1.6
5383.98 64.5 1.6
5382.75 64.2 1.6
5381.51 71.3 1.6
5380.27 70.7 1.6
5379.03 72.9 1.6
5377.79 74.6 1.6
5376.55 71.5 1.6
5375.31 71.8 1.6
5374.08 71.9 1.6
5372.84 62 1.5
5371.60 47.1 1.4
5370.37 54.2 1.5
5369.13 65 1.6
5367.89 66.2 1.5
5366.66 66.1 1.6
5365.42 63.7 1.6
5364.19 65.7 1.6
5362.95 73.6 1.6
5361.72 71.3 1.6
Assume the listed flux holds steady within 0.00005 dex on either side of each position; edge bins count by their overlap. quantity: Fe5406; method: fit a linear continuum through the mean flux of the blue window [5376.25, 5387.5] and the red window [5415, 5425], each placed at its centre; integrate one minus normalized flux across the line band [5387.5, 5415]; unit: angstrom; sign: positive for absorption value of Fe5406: 2.49 angstrom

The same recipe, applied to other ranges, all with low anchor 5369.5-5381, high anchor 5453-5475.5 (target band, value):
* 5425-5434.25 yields 0.5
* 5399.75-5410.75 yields 1.0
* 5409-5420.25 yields 0.0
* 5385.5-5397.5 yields 0.3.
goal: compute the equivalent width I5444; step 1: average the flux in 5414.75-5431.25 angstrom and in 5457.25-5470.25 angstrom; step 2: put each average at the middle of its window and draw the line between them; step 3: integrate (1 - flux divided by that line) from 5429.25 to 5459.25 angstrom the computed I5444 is 1.0 angstrom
